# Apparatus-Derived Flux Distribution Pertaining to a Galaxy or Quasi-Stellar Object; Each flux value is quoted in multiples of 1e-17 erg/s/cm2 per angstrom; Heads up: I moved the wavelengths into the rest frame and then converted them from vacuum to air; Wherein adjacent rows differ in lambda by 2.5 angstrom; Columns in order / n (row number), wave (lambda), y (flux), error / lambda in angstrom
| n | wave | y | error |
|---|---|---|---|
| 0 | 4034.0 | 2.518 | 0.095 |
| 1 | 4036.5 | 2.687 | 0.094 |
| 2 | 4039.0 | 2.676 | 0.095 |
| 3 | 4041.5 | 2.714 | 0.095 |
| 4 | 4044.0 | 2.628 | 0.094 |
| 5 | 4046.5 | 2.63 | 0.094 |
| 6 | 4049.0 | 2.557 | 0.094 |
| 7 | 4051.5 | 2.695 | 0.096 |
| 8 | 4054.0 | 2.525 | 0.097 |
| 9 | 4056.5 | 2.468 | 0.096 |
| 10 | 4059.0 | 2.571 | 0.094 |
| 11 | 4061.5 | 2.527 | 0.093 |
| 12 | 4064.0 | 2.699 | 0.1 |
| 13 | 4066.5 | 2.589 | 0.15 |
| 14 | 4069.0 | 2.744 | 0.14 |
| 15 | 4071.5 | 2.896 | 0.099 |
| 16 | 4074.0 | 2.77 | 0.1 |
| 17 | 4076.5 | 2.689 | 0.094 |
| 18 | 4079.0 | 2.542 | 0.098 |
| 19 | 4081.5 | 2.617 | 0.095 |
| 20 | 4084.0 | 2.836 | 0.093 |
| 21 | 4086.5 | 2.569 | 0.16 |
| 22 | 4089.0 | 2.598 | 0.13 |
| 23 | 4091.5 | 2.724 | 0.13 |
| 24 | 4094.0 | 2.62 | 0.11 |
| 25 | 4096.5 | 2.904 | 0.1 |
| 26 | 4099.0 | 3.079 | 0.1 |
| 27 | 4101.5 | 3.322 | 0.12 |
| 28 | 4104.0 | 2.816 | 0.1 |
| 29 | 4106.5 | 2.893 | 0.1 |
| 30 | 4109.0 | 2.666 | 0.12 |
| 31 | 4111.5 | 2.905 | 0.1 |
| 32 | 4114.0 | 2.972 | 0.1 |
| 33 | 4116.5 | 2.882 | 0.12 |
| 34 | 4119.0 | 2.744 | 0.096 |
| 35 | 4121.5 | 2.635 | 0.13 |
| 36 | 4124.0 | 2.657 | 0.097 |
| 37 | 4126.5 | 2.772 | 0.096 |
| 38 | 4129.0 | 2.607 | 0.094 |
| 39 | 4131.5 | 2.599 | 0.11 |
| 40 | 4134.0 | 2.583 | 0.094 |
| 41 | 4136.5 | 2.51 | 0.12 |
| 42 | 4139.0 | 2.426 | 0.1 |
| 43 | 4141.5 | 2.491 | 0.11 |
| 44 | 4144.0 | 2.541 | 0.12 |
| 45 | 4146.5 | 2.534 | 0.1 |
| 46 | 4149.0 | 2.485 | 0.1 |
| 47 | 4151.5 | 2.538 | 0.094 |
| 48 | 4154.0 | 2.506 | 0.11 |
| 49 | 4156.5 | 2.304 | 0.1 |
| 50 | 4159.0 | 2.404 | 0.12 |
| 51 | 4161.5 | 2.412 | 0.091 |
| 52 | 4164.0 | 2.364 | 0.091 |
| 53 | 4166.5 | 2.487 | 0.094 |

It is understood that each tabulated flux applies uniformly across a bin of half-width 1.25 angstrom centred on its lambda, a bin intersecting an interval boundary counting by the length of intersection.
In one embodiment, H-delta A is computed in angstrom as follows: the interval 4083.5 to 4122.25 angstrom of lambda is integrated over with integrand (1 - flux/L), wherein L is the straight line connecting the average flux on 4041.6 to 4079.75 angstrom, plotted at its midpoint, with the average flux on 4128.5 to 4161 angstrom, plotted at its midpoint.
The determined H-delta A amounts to -3.9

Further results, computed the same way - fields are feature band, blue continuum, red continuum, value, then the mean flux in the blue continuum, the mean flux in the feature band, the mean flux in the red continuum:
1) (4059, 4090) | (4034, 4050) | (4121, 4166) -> -0.82 angstrom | 2.64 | 2.67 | 2.52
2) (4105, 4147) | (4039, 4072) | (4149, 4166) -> -3.09 angstrom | 2.63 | 2.67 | 2.43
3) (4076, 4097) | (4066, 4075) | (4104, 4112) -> 0.87 angstrom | 2.76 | 2.67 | 2.81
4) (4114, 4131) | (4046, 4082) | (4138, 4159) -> -1.39 angstrom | 2.64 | 2.73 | 2.47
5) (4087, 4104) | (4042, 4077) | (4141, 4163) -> -1.87 angstrom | 2.64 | 2.86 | 2.47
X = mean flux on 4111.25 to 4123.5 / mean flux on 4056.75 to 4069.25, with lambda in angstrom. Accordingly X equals 1.08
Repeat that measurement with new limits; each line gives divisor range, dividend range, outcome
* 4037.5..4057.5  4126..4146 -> 0.98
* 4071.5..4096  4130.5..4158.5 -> 0.93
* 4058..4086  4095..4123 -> 1.08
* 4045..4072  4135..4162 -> 0.94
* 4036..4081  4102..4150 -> 1.01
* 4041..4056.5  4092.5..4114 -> 1.11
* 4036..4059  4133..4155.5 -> 0.96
